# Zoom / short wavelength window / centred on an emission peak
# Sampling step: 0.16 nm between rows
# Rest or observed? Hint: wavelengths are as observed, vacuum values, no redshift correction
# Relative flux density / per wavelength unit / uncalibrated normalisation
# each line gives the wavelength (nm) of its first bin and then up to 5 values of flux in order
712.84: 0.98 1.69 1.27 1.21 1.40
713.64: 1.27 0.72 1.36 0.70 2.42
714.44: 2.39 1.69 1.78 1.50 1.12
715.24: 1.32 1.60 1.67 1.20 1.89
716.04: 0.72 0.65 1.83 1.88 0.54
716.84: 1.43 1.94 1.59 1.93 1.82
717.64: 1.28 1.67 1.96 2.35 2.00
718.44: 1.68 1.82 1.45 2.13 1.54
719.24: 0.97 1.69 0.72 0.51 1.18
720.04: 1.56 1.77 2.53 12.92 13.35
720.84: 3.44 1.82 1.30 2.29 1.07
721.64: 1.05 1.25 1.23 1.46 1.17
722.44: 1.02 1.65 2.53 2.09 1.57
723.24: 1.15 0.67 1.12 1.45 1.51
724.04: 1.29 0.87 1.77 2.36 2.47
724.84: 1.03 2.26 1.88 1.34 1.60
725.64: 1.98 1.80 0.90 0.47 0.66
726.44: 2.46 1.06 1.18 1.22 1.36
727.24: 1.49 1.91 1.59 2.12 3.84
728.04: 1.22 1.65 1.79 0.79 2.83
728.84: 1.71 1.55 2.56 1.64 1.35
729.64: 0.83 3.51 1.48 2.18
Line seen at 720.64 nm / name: Halpha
